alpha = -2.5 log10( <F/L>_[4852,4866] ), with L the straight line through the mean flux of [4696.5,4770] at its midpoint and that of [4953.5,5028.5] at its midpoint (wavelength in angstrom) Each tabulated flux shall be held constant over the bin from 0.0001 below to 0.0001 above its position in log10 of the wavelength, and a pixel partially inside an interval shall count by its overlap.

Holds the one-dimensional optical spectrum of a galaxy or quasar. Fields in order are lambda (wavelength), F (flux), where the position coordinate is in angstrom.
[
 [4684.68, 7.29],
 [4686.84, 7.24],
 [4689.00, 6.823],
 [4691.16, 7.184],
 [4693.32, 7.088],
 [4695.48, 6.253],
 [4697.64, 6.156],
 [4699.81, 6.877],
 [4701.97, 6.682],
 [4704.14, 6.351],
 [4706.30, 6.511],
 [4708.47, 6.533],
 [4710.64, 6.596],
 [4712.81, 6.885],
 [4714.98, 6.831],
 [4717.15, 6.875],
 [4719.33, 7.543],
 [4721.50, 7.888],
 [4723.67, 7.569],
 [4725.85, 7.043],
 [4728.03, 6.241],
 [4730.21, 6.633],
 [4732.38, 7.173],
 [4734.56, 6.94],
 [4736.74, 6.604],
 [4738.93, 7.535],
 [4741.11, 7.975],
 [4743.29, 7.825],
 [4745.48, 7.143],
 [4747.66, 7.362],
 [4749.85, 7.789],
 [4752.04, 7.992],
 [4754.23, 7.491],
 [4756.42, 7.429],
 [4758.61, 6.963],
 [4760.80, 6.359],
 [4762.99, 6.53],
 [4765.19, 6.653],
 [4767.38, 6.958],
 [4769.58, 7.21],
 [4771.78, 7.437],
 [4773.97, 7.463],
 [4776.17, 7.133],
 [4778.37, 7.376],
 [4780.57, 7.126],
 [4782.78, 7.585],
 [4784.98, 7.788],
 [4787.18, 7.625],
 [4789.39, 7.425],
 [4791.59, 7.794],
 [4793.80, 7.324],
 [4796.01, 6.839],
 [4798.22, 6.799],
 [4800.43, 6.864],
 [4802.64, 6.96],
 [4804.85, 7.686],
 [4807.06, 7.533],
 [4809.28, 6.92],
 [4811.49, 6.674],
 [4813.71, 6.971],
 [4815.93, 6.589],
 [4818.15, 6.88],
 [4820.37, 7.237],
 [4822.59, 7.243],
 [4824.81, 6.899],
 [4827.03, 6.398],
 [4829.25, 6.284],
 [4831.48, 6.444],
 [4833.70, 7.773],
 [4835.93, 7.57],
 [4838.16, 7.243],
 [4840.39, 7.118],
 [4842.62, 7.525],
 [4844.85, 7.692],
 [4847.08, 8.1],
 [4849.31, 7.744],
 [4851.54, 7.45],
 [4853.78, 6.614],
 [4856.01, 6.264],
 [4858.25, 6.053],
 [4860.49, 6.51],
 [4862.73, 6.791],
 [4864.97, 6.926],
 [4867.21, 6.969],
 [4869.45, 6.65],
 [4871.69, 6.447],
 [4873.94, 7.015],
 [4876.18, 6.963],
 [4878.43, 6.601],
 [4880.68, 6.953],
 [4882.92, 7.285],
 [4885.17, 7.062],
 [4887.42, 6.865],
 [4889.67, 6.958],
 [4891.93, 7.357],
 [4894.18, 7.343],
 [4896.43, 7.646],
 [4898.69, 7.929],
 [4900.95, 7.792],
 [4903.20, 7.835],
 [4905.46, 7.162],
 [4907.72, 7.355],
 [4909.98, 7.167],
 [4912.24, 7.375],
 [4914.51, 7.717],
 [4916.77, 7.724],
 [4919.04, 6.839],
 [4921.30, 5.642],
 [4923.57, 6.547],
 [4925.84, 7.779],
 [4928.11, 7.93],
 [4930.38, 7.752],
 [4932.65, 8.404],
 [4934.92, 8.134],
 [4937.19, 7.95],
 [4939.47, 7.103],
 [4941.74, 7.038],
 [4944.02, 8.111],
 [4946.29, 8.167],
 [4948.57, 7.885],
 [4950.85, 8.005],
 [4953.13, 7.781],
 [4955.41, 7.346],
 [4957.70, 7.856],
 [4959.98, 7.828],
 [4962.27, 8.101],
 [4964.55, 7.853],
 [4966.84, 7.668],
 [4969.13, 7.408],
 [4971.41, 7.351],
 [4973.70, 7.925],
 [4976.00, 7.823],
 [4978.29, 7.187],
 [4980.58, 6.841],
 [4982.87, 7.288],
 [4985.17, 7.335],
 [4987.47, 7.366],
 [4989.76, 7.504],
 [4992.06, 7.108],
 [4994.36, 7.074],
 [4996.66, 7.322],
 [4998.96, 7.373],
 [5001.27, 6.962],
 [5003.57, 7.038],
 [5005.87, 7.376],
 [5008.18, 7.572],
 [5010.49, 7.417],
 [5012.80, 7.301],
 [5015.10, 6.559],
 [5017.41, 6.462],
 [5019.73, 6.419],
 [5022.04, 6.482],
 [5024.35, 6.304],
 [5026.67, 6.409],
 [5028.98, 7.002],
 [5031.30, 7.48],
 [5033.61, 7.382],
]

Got 0.09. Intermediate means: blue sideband 7.03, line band 6.56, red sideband 7.25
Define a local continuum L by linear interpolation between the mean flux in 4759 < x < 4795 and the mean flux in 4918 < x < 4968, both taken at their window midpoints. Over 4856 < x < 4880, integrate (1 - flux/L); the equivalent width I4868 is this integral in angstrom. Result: 2.5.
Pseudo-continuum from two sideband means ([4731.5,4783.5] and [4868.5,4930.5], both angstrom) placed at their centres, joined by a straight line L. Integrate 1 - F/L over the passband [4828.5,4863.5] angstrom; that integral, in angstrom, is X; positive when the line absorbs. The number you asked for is 0.6 angstrom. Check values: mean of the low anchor 7.25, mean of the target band 7.08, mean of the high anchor 7.2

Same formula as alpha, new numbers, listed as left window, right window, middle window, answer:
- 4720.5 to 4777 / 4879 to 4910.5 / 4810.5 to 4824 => 0.05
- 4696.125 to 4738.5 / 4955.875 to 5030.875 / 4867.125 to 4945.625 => -0.03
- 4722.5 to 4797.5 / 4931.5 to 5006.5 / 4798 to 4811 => 0.03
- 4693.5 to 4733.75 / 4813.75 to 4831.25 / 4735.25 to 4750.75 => -0.10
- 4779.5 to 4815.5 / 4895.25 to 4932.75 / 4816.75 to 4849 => 0.02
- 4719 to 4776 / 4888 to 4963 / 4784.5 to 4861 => 0.04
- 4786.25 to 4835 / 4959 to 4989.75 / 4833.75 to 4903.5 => 0.01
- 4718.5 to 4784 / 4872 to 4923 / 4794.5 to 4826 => 0.03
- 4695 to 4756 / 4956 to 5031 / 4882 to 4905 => -0.03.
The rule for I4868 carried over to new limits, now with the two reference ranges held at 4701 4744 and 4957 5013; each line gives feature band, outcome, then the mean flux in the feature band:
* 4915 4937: -0.33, 7.45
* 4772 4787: -0.69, 7.43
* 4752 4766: 0.13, 7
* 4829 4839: 0.09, 7.12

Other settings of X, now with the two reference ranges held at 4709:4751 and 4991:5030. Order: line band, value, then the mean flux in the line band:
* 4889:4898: -0.4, 7.37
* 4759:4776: 0.4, 6.96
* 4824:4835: 0.5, 6.77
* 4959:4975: -1.7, 7.73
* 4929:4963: -4.0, 7.83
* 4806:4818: 0.3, 6.93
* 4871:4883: 0.3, 6.86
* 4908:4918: -0.6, 7.47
